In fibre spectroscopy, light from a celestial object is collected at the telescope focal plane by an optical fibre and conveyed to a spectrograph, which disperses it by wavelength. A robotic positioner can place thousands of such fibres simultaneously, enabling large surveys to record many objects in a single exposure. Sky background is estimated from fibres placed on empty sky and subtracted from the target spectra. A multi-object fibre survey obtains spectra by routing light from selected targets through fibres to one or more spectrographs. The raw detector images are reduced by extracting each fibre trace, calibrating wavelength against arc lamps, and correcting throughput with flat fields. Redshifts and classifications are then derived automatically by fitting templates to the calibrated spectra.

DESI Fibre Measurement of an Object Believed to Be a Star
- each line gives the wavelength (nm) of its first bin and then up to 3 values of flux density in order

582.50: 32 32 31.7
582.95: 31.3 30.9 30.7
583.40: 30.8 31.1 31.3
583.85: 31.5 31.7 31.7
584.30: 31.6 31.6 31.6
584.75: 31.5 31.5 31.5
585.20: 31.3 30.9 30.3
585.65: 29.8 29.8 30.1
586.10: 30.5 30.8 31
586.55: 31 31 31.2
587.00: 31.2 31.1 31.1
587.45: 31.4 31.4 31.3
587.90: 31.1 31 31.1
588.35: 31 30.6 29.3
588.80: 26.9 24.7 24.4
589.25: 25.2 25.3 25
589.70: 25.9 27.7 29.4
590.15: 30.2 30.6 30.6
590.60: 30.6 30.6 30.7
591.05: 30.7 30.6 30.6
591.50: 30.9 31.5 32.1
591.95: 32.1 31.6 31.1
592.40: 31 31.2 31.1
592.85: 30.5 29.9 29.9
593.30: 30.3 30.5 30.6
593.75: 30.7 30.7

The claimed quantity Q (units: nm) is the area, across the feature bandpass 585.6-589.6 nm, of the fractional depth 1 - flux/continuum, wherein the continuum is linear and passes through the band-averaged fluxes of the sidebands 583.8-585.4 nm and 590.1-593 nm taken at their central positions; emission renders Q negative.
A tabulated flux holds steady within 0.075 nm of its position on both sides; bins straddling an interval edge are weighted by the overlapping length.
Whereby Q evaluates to 0.21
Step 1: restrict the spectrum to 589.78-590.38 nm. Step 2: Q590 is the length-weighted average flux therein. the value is 29.5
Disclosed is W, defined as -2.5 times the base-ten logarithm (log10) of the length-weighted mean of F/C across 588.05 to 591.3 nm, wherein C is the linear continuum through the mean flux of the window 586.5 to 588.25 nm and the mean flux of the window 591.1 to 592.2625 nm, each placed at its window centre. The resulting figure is 0.09 mag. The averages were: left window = 31.2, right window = 31.3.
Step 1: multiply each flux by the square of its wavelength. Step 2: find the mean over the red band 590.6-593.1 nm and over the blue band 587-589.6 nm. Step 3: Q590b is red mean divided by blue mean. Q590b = 1.08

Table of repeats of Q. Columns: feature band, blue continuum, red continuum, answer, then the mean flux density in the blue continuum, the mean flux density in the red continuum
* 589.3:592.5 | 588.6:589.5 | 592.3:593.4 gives -0.20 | 25.8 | 30.6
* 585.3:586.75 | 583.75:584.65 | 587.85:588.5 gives 0.04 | 31.6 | 31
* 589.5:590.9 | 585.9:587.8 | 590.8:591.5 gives 0.07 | 31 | 30.7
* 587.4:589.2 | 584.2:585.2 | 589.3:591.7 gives 0.05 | 31.5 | 29.4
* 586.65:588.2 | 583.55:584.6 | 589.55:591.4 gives -0.03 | 31.5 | 29.6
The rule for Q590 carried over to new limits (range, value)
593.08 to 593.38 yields 30.1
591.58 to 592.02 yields 31.9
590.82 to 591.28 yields 30.7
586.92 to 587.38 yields 31.1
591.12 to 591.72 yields 30.9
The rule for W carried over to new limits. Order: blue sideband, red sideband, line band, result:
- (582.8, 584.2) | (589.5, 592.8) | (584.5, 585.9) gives 0.00 mag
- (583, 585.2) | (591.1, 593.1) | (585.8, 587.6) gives 0.01 mag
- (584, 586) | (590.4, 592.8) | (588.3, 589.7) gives 0.16 mag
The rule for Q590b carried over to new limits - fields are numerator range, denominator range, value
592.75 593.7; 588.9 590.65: 1.12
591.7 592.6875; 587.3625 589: 1.06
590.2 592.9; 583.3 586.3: 1.02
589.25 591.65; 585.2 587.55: 0.96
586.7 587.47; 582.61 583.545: 1.01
